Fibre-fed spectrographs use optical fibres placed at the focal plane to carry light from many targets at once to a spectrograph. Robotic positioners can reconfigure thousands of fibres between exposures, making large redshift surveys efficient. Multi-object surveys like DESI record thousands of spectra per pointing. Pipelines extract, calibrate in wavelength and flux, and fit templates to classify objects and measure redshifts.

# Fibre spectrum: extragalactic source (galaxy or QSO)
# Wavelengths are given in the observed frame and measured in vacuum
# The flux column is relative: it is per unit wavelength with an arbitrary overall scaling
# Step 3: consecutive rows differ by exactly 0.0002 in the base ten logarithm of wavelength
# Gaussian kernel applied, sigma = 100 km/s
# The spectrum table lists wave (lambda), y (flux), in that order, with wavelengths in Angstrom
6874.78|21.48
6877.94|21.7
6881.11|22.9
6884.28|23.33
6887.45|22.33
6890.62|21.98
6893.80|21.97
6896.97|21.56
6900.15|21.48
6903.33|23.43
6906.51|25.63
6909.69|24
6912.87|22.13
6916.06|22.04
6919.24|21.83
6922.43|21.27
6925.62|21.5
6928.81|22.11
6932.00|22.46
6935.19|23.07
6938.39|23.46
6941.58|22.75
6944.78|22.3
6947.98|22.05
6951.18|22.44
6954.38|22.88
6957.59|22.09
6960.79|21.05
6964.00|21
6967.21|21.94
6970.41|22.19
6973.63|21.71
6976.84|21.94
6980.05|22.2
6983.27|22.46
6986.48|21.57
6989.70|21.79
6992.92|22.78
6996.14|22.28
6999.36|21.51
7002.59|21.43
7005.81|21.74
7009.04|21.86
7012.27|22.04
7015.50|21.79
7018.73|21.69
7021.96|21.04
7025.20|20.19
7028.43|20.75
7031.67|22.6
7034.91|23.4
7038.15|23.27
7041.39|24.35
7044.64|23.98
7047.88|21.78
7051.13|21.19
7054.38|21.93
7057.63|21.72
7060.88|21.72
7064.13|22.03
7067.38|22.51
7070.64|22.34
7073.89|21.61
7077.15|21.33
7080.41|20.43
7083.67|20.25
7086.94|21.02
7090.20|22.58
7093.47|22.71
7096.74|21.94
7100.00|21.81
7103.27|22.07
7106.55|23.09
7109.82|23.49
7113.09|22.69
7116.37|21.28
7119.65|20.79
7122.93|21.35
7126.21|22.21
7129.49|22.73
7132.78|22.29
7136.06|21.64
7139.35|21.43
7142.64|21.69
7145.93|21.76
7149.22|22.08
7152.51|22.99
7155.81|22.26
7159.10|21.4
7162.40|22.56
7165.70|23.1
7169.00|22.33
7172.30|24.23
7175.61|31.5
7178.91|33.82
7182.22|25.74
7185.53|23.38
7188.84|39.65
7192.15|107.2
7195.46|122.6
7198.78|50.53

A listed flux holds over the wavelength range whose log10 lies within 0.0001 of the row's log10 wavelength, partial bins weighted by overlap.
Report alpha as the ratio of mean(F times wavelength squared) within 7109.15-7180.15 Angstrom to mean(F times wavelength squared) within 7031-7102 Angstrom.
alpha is 1.1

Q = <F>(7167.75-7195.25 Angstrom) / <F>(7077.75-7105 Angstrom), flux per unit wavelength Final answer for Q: 2.0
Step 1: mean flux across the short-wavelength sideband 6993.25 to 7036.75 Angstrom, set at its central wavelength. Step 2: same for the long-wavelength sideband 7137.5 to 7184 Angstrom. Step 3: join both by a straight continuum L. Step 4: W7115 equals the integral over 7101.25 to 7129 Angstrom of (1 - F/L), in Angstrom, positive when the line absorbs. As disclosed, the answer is 1.4 Angstrom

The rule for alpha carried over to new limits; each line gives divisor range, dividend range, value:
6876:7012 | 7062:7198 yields 1.32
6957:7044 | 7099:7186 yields 1.10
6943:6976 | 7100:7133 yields 1.06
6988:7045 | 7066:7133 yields 1.02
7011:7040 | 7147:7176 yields 1.10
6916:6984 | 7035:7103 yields 1.03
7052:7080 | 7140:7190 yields 1.18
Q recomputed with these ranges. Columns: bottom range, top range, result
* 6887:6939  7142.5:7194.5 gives 1.42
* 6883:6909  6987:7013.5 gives 0.96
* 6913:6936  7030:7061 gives 1.03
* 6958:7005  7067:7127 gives 1.00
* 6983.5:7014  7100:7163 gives 1.01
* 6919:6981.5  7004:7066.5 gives 1.00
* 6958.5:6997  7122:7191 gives 1.14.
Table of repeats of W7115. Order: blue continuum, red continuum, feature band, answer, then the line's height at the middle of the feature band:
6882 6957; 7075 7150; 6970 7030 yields 1.4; 22.2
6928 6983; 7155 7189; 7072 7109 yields 4.2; 24.5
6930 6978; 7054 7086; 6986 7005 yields 0.1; 22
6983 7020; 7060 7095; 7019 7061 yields -0.7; 21.8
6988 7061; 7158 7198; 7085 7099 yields 4.0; 30.8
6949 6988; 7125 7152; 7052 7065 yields 0.1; 22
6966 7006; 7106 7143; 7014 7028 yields 0.5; 22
